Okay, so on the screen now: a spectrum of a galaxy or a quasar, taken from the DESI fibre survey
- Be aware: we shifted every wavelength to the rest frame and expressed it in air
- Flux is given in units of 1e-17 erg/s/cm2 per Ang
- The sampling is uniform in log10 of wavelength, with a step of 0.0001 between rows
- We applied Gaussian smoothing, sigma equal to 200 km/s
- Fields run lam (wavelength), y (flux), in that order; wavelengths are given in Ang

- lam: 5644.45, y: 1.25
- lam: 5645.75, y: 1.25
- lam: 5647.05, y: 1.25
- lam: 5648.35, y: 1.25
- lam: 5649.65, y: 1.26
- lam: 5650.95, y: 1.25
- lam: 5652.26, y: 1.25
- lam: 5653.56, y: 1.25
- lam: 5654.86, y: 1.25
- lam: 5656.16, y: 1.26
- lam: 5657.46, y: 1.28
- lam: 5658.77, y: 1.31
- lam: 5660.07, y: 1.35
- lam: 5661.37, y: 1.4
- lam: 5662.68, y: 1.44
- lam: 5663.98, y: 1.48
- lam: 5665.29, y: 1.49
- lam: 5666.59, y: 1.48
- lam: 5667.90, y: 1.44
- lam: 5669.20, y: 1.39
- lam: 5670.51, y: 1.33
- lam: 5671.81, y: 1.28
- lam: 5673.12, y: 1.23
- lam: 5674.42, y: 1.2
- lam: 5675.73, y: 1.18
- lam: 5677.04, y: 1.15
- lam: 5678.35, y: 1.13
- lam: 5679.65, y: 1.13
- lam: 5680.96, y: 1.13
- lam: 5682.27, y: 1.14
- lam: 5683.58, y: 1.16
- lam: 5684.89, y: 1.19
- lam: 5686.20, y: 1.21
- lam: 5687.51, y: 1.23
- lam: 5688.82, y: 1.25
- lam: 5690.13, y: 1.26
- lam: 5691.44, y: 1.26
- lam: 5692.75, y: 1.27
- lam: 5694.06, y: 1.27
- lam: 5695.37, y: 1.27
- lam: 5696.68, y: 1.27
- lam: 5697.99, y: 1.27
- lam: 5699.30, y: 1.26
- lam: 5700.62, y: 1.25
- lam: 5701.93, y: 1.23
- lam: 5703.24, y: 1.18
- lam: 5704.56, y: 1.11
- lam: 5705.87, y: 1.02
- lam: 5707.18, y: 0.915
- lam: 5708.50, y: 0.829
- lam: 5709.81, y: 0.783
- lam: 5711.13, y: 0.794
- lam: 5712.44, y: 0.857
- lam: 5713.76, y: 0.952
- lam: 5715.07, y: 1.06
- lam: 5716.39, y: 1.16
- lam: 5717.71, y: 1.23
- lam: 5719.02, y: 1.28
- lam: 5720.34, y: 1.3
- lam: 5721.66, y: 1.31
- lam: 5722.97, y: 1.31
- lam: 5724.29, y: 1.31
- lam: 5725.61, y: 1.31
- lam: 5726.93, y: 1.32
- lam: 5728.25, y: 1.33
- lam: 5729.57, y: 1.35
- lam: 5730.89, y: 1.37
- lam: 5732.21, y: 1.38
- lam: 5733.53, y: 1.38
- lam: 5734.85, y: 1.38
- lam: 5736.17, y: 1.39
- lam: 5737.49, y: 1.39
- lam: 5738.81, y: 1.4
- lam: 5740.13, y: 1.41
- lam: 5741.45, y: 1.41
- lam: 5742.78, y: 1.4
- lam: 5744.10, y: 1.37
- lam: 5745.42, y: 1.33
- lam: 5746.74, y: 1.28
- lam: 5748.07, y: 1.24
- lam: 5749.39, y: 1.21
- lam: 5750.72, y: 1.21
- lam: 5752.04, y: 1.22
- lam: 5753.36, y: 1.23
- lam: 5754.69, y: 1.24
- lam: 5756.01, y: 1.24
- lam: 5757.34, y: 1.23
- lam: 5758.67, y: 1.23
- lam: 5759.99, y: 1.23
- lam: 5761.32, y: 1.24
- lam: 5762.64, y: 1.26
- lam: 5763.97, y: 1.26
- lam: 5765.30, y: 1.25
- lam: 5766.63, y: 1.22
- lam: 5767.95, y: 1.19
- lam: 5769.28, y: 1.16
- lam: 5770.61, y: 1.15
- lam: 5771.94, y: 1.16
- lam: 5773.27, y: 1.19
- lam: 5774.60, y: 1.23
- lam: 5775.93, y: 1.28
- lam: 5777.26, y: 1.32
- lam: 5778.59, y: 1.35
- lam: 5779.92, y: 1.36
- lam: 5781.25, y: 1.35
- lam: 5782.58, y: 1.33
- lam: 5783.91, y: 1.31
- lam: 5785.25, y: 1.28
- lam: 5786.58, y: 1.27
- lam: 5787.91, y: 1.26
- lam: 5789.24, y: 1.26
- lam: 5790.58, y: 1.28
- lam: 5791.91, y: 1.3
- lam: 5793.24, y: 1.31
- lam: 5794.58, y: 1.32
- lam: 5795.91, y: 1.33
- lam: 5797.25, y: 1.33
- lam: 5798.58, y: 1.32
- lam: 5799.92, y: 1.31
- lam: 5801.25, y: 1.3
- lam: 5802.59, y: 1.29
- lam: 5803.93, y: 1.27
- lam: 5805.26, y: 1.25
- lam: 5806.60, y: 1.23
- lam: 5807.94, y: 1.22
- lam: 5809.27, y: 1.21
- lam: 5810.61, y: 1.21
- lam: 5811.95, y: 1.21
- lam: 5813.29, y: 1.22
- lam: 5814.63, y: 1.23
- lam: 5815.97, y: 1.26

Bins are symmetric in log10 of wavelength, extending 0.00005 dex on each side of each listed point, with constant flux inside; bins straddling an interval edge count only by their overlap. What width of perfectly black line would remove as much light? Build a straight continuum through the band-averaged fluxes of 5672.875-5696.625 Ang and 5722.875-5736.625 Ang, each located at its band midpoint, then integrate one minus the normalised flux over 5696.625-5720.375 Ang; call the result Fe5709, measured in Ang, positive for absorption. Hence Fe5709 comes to 3.7 Ang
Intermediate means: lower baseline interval 1.2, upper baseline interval 1.35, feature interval 1.08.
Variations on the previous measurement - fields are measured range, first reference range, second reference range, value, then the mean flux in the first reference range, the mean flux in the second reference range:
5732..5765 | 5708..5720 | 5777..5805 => -4.8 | 1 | 1.31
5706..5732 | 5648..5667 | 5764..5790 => 2.9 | 1.33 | 1.26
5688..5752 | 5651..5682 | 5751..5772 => 1.0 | 1.29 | 1.22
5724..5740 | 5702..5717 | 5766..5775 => -4.7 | 0.979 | 1.18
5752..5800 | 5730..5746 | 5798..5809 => 1.9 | 1.38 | 1.27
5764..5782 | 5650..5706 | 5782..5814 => 0.4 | 1.26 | 1.28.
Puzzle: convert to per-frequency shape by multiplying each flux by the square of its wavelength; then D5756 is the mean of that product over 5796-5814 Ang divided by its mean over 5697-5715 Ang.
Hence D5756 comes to 1.3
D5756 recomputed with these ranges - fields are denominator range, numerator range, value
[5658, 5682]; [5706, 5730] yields 0.88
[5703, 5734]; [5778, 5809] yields 1.15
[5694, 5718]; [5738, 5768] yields 1.20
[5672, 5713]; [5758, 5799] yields 1.14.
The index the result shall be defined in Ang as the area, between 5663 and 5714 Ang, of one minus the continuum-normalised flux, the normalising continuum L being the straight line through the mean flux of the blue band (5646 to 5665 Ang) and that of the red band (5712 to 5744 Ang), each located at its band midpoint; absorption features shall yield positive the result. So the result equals 4.42 Ang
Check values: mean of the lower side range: 1.31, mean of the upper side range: 1.3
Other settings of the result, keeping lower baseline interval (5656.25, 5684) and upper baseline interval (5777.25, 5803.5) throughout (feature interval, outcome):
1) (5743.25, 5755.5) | 0.4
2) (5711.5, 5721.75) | 1.4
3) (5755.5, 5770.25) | 0.9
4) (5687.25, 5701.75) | 0.4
